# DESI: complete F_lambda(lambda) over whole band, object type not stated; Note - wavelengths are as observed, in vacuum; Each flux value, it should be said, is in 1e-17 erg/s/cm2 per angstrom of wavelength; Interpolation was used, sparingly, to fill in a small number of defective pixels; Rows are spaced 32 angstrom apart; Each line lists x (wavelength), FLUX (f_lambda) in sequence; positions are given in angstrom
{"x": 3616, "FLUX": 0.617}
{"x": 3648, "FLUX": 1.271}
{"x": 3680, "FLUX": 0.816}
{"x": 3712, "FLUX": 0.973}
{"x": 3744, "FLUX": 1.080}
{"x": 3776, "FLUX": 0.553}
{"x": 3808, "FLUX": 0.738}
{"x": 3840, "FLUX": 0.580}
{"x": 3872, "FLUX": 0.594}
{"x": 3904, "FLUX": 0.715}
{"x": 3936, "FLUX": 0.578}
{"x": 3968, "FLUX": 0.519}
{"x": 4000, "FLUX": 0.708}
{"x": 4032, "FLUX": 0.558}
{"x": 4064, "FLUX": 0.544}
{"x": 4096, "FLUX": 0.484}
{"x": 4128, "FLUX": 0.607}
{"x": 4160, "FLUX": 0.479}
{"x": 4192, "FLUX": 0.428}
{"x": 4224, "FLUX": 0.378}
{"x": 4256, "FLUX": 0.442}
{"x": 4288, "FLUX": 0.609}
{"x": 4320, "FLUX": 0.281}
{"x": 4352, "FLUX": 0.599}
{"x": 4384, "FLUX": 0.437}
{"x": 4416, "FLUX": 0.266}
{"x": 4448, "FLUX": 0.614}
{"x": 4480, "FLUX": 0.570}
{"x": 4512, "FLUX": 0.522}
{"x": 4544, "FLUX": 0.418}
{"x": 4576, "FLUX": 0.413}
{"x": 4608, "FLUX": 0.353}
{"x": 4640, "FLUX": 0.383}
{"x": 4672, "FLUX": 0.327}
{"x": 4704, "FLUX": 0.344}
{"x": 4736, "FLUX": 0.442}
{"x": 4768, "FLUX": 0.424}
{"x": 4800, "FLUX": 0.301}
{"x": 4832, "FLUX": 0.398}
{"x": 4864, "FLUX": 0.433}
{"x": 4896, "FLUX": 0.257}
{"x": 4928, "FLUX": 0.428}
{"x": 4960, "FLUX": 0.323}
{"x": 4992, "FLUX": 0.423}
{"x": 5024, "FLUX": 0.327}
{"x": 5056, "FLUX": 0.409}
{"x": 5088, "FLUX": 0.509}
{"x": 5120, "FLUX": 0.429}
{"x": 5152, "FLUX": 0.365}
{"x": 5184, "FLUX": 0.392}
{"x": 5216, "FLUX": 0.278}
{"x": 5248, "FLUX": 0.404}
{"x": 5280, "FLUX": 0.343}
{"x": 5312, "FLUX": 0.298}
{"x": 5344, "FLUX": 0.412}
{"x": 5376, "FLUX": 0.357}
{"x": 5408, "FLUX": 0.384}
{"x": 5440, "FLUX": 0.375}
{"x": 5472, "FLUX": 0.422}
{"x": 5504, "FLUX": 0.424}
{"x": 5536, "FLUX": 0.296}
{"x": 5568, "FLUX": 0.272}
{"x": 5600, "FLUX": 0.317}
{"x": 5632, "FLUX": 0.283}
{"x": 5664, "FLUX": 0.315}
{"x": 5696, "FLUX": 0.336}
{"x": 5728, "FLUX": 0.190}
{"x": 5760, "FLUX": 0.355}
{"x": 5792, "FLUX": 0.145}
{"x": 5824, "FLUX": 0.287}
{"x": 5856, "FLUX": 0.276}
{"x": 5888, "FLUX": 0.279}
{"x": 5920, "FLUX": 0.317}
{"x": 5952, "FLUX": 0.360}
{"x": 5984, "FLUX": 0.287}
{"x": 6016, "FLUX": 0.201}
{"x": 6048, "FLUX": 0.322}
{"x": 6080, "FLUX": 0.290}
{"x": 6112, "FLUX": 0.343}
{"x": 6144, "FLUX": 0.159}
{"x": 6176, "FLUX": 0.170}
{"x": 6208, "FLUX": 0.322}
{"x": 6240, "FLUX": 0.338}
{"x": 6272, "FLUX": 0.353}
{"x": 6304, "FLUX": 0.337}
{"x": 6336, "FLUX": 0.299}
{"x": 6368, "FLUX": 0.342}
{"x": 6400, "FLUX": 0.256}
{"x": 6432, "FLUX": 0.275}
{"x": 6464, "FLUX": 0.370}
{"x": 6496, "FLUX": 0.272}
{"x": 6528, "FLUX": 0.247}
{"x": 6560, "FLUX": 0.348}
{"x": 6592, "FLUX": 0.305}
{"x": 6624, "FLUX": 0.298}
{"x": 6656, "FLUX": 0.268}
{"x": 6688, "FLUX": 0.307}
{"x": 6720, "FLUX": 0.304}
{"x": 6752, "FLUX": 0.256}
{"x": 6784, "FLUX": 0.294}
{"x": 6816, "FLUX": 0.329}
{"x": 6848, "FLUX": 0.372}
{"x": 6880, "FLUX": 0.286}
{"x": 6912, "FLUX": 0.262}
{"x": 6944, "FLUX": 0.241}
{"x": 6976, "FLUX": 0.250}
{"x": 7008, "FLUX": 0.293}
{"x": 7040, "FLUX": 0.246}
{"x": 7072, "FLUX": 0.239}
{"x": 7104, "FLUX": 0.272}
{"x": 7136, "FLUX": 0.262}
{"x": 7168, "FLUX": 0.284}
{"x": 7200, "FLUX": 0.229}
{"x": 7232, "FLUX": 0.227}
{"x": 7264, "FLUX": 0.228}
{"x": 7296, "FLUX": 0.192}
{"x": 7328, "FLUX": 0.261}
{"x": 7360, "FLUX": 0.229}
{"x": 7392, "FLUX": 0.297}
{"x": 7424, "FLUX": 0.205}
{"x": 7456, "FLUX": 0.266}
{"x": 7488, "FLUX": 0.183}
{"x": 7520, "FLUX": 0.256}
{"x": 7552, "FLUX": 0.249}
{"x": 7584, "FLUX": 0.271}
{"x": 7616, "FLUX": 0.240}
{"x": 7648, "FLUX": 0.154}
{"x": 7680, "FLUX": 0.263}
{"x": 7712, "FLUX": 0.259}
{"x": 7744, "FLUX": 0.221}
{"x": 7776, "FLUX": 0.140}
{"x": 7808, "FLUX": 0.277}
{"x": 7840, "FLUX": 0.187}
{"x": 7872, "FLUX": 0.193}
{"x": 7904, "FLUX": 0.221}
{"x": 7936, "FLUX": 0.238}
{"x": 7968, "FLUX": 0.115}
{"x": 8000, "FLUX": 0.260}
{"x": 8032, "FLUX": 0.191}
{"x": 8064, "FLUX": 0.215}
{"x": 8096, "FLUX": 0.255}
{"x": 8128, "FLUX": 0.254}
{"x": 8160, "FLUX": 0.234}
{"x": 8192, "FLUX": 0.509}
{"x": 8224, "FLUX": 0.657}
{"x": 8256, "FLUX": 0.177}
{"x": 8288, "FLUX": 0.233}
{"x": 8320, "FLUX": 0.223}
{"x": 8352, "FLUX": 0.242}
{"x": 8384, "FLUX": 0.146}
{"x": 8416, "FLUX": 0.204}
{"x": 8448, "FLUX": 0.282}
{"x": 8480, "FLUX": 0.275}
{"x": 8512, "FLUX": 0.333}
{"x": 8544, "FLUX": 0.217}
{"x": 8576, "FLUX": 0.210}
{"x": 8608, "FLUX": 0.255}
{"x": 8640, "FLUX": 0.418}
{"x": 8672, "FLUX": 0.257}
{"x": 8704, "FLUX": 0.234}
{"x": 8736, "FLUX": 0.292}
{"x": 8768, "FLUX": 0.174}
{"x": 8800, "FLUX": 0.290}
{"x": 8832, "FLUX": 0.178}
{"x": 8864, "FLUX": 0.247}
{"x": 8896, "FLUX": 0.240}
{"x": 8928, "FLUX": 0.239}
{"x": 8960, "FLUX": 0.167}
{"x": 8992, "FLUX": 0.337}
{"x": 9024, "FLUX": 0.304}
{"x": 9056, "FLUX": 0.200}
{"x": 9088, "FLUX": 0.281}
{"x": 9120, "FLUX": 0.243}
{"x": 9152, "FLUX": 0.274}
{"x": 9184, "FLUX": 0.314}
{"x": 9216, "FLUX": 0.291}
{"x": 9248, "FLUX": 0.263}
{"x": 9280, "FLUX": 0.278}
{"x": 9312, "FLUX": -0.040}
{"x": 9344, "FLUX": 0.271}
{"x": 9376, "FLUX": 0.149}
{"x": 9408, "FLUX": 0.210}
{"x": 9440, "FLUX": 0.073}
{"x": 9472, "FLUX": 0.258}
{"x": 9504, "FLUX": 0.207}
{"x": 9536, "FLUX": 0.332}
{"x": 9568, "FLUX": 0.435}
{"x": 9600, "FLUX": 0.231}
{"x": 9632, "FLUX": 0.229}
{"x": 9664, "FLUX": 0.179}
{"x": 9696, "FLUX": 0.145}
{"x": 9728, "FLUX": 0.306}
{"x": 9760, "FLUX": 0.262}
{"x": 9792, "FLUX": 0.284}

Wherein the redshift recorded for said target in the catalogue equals 1.20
